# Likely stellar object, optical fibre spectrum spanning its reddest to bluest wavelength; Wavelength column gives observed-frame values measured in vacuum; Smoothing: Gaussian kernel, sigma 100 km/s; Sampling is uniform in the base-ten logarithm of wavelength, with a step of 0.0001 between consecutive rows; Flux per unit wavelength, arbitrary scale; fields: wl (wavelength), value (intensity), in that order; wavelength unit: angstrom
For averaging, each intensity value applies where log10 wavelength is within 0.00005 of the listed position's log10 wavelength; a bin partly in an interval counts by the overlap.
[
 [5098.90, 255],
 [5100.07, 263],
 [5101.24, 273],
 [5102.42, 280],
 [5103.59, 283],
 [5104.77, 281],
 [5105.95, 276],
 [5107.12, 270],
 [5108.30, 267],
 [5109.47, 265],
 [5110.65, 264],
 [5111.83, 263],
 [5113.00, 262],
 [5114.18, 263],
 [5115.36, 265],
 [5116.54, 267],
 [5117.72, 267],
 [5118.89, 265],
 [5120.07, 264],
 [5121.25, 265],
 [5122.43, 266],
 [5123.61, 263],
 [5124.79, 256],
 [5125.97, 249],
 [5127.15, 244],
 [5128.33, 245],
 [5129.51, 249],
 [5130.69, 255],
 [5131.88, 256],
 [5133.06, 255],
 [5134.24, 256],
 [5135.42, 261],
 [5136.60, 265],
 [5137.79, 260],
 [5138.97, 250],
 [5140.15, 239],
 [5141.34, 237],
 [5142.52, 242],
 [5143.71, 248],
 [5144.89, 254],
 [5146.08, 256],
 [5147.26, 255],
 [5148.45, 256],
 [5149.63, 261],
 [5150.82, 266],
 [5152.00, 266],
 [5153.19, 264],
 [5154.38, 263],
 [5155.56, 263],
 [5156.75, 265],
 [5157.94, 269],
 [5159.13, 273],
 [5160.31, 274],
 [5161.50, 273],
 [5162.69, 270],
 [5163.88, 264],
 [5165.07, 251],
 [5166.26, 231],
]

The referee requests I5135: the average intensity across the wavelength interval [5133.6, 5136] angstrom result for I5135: 259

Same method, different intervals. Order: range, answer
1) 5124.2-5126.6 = 252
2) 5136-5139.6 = 258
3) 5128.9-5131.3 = 251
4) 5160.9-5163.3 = 271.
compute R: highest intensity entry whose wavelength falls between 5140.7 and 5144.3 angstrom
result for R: 248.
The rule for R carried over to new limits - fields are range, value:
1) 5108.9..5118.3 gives 267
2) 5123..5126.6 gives 263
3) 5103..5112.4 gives 283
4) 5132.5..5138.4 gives 265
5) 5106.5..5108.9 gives 270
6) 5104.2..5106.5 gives 281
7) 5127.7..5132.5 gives 256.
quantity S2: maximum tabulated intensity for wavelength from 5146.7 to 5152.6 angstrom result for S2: 266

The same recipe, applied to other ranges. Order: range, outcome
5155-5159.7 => 273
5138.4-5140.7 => 250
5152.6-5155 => 264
